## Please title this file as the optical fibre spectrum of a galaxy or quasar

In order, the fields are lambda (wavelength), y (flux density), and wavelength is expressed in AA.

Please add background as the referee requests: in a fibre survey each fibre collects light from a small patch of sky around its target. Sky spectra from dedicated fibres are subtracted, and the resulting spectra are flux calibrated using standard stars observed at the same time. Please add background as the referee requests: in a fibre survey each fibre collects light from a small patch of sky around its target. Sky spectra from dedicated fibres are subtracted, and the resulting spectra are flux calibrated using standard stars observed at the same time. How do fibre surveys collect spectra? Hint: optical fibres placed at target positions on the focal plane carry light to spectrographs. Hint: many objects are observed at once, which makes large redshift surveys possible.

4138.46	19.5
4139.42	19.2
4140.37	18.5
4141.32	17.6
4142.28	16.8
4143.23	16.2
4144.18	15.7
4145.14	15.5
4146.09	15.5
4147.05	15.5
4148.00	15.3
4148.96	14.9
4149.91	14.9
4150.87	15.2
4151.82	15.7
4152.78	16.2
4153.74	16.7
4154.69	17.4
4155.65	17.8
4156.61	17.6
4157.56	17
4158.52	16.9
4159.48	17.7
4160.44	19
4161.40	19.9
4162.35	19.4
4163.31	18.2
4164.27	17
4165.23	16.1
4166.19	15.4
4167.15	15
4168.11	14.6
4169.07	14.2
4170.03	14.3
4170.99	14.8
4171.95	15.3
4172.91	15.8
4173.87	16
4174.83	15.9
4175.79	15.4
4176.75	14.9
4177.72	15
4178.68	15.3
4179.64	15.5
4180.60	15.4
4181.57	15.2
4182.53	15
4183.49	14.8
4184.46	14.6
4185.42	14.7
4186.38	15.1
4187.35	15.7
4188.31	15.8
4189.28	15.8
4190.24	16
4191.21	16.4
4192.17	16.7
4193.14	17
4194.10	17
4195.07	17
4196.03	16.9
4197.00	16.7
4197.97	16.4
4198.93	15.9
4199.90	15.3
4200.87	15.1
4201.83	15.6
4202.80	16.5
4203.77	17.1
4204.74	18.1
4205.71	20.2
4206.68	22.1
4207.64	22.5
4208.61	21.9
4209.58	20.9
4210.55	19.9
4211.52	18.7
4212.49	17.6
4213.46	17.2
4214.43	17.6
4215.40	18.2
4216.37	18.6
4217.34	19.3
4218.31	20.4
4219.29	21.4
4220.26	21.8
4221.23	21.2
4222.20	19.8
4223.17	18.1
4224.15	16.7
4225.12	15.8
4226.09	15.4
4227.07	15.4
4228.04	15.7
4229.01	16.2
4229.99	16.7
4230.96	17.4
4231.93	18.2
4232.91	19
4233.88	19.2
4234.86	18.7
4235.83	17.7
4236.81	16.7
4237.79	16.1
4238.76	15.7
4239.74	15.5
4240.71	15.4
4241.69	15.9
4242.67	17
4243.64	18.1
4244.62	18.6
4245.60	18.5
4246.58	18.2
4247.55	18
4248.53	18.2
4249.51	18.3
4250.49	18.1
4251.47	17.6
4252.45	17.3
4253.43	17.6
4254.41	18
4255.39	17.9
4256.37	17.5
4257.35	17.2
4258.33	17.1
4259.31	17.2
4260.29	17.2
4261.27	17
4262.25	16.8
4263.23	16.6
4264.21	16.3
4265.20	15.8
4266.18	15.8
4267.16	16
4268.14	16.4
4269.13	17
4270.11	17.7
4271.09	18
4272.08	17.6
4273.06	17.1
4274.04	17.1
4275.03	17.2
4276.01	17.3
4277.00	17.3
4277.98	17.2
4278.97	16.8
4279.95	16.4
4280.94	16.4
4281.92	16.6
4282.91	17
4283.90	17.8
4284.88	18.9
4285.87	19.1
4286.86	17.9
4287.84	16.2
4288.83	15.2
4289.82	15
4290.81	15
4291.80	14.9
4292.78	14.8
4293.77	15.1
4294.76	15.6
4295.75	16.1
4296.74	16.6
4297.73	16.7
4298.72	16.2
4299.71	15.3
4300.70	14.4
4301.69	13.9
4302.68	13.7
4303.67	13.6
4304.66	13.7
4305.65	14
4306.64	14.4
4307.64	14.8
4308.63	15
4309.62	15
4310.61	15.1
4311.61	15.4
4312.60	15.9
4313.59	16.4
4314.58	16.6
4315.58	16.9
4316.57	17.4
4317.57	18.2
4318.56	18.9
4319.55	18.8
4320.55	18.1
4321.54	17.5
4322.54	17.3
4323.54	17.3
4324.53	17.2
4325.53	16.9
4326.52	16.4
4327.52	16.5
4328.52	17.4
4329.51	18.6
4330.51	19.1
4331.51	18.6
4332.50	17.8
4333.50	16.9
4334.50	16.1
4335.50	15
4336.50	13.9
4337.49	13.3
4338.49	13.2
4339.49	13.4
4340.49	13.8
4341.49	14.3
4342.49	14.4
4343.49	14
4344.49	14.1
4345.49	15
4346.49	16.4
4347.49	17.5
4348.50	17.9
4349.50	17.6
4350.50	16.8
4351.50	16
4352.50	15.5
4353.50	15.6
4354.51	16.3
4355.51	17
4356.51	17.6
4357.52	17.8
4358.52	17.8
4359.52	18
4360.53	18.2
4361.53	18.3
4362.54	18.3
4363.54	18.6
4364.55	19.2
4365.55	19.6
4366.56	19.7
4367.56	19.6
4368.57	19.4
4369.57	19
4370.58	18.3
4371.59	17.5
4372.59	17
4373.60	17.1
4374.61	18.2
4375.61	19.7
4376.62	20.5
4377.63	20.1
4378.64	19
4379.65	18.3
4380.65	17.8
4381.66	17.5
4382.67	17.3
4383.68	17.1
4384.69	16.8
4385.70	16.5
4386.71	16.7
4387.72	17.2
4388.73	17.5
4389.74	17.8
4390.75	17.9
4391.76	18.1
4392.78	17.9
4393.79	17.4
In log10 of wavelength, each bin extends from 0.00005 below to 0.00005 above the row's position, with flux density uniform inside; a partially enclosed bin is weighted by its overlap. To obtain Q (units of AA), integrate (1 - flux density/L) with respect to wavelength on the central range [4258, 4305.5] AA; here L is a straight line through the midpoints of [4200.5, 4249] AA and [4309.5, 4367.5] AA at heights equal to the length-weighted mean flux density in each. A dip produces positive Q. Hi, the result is 3.0 AA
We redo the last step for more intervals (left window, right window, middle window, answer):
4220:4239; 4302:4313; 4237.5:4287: -2.8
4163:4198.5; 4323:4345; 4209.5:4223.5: -3.2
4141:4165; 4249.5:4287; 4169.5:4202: 2.4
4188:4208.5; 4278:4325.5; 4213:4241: -1.4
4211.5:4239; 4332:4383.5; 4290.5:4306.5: 2.3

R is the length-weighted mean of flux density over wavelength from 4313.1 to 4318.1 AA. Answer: 17.1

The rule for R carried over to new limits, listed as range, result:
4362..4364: 18.4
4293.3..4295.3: 15.4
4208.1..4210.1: 21.4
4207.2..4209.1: 22.2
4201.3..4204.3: 16.4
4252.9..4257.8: 17.6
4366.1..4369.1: 19.6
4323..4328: 16.9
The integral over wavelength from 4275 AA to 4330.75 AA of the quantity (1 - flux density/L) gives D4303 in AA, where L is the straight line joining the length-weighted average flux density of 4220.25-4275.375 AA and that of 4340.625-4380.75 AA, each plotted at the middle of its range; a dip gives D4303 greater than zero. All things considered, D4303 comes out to 3.4 AA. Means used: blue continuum 17.3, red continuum 17.5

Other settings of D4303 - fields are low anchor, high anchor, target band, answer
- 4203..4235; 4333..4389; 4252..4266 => 0.9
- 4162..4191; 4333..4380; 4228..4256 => -2.4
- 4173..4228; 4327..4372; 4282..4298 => 0.6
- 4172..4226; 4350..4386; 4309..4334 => 0.8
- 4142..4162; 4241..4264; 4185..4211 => -0.5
